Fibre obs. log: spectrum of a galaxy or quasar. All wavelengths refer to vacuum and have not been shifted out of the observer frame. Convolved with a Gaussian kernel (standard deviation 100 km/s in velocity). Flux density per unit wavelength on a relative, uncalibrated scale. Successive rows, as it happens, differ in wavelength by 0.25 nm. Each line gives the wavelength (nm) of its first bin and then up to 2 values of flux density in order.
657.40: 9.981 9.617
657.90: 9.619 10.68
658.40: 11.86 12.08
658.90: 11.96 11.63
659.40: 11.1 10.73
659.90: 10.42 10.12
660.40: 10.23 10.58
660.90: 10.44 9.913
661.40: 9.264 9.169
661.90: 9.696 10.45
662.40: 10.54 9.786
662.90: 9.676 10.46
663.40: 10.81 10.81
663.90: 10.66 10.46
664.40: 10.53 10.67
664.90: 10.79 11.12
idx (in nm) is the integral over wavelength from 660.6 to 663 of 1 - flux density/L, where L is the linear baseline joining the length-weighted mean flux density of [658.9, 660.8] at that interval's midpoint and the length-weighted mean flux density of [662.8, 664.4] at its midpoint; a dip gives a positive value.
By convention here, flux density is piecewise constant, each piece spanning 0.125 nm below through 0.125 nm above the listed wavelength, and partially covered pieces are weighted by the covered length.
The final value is 0.16 nm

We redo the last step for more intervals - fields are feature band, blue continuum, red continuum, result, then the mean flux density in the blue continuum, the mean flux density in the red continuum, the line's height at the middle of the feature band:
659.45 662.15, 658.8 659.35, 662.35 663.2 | 0.20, 11.7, 10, 10.9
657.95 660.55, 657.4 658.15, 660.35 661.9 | -0.31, 9.86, 9.9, 9.87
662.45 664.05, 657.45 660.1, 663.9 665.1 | 0.05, 10.9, 10.6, 10.7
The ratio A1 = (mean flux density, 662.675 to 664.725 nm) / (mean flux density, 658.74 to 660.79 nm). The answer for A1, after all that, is 0.96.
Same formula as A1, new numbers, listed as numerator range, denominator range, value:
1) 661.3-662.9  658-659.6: 0.85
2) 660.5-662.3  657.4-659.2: 0.91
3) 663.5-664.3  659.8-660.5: 1.04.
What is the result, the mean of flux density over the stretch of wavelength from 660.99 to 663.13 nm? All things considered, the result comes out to 9.85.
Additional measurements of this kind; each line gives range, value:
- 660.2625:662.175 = 9.94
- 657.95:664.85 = 10.5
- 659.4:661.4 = 10.3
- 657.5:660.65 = 10.8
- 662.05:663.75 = 10.4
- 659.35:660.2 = 10.6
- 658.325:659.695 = 11.6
